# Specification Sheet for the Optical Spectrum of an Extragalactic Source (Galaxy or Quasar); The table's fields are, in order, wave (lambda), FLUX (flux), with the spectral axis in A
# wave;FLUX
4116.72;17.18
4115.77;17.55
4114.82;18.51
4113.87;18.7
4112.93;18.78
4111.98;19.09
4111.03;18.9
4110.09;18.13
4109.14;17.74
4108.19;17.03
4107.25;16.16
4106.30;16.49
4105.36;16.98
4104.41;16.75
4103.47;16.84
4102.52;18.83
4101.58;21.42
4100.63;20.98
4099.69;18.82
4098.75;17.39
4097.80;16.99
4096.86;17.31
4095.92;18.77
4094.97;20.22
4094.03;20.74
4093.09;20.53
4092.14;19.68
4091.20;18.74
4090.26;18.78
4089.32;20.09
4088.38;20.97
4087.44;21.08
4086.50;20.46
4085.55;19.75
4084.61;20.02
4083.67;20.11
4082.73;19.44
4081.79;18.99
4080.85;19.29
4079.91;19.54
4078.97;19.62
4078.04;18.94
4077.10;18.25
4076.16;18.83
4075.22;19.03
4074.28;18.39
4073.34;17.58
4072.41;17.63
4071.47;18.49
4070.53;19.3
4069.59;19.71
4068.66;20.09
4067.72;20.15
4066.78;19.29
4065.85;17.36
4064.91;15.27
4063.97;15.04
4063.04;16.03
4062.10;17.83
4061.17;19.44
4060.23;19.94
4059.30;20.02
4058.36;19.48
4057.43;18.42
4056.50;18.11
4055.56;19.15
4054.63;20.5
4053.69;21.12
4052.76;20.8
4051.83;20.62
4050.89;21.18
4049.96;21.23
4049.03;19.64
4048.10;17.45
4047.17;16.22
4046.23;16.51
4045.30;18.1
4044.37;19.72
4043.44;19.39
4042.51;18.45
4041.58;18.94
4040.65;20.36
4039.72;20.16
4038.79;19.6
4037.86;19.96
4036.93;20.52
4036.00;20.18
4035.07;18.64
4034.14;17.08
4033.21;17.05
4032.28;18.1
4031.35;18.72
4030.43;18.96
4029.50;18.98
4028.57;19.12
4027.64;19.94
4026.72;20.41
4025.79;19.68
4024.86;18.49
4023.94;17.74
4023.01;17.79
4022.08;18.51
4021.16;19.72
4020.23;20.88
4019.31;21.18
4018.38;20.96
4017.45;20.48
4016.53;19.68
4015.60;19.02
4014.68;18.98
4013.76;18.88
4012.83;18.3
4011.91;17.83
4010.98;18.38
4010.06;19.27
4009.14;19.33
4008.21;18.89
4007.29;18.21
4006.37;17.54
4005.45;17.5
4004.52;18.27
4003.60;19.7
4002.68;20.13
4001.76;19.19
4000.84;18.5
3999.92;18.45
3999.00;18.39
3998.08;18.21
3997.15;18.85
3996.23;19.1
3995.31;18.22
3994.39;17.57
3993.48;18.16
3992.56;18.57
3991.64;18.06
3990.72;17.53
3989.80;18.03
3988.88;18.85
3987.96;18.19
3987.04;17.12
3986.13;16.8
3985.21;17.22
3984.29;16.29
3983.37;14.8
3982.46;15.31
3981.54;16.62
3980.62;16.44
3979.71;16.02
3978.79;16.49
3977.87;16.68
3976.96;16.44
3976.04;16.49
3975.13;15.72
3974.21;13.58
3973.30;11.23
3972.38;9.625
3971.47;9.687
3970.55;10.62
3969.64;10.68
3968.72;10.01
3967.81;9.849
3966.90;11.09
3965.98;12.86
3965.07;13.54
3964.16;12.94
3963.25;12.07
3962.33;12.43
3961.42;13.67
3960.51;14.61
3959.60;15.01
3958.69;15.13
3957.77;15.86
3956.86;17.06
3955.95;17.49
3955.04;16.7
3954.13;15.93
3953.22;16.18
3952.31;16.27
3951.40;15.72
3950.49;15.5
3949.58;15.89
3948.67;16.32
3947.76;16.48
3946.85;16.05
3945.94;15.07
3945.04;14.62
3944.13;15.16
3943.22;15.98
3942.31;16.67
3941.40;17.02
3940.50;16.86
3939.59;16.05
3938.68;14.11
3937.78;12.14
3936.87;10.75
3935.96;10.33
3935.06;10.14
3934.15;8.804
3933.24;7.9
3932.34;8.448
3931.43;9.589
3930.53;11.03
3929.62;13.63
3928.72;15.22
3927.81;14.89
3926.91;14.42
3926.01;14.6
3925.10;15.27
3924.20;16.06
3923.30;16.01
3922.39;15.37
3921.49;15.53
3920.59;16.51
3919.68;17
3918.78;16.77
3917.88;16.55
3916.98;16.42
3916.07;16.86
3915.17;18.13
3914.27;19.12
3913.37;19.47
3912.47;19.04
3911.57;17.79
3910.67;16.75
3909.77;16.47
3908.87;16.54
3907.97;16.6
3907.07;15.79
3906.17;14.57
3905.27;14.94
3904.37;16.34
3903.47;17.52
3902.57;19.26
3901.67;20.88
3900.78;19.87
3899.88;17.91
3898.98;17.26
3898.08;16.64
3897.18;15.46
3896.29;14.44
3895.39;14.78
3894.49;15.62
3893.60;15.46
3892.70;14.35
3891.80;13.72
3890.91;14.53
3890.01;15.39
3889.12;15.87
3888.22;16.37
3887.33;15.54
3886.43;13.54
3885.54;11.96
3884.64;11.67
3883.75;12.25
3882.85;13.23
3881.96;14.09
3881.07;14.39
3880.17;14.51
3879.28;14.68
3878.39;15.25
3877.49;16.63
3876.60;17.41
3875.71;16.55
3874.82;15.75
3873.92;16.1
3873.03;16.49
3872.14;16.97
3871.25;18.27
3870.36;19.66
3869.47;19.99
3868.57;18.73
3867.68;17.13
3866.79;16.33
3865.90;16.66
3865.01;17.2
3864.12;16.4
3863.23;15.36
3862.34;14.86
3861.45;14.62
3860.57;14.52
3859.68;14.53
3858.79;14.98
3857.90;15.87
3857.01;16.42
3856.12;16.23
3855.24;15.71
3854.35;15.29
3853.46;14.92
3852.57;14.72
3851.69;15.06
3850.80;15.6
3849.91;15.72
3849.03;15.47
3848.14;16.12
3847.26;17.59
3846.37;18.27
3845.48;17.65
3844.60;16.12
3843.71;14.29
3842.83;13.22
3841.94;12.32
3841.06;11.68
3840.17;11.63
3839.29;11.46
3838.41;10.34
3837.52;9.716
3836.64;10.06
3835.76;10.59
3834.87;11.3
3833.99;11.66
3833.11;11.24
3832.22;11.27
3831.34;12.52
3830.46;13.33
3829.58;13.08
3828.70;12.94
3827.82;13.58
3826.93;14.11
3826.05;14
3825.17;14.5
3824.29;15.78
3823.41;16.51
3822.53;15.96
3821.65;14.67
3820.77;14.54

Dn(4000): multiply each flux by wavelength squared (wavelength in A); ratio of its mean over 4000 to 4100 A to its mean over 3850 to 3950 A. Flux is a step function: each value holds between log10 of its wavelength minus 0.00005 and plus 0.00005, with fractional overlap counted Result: 1.33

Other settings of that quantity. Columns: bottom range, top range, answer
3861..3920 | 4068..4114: 1.29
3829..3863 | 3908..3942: 1.10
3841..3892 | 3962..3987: 0.94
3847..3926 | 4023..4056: 1.29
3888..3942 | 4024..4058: 1.33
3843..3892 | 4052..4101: 1.35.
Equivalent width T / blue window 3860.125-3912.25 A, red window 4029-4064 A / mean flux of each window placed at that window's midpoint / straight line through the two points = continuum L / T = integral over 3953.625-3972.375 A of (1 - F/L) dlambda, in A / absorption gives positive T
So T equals 4.5 A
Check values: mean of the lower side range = 16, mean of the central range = 13.3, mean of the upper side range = 19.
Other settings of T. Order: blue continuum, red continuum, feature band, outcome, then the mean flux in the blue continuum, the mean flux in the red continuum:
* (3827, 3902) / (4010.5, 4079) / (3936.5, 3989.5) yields 7.16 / 15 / 19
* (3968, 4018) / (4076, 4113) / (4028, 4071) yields -2.12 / 17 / 18.9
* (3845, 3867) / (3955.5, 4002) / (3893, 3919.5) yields -2.18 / 15.8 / 15.5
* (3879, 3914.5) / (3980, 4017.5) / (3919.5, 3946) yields 4.56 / 15.9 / 18.1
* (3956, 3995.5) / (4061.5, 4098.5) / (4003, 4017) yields -2.07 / 15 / 18.9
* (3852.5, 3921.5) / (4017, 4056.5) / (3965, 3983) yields 4.55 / 16.1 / 19.3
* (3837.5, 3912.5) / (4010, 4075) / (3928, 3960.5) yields 5.18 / 15.6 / 19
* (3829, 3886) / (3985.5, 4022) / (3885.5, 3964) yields 5.68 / 14.7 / 18.7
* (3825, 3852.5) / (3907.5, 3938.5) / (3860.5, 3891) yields -3.75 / 13.4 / 14.7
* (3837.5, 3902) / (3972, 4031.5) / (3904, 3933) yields 1.34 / 15.5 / 18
